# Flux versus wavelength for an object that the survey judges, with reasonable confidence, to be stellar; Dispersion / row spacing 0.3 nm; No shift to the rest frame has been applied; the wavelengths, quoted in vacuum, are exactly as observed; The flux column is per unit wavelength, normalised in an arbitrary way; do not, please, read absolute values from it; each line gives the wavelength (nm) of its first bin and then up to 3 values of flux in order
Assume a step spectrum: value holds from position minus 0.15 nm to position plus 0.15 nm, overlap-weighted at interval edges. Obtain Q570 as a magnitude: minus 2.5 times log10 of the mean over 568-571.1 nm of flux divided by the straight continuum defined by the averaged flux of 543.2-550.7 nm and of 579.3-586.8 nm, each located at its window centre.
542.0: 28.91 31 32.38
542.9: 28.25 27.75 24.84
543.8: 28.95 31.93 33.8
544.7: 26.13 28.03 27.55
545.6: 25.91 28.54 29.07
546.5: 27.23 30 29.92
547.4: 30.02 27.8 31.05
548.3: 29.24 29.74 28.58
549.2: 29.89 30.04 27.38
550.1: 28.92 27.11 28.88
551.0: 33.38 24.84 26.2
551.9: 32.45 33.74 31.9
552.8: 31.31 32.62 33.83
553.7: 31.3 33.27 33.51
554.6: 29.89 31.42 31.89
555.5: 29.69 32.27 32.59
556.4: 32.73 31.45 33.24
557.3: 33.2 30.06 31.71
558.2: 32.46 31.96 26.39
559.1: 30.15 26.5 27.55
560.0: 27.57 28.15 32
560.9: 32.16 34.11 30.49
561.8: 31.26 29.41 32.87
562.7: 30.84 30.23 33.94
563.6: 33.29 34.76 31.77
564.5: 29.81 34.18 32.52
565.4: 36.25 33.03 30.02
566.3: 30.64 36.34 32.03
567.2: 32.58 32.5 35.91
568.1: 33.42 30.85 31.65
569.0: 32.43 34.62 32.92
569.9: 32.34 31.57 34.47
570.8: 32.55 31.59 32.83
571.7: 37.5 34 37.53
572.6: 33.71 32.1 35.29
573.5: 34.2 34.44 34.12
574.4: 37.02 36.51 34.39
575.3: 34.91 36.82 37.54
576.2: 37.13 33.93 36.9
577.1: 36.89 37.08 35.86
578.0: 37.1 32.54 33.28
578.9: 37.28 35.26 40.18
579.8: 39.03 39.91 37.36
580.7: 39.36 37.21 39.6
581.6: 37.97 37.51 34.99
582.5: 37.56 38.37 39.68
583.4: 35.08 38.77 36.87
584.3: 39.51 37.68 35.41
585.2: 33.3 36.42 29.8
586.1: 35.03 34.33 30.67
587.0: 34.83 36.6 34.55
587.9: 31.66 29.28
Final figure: 0.04 mag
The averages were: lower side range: 28.8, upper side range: 36.9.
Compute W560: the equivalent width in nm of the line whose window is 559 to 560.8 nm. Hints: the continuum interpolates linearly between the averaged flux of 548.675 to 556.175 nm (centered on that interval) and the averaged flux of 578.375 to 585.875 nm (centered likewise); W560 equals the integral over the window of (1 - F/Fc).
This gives 0.20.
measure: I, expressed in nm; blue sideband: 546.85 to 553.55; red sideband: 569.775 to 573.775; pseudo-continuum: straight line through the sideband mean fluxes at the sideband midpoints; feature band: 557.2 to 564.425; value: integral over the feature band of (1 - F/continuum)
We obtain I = 0.215 nm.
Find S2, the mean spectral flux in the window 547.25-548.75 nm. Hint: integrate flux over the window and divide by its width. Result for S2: 29.6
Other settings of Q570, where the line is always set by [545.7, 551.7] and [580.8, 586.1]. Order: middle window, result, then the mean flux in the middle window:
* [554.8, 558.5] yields -0.042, 31.9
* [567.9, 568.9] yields 0.039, 32.2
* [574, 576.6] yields -0.029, 35.9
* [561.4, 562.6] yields 0.031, 31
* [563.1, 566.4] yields -0.007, 32.7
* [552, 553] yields -0.091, 32.3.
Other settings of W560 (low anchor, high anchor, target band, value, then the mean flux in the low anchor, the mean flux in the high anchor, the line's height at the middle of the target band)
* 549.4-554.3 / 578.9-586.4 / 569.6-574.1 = 0.13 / 30.5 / 37.1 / 34.8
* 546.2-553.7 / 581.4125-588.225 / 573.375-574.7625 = -0.06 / 29.9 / 35.6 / 33.8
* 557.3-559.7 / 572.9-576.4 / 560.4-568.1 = -0.14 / 30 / 35.5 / 31.9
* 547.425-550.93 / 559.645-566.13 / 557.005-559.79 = 0.06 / 29.1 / 31.7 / 30.9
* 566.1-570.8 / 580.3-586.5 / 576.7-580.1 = -0.11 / 32.9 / 36.8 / 35.5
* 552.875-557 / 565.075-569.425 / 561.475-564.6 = 0.09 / 32.1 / 33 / 32.7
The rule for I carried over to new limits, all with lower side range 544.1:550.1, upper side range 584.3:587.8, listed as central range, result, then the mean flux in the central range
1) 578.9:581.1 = -0.30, 38.3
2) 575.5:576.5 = -0.11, 36.7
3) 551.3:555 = -0.20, 31.5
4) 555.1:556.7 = -0.08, 31.8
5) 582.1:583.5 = -0.13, 37.3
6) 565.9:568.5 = -0.07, 32.8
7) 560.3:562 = -0.03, 31.6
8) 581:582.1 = -0.13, 38.1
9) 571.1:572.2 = -0.07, 34.5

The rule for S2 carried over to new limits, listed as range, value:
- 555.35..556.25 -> 31.5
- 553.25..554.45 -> 33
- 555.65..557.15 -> 32.5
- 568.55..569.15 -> 32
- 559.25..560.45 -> 27.4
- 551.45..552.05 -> 29.3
